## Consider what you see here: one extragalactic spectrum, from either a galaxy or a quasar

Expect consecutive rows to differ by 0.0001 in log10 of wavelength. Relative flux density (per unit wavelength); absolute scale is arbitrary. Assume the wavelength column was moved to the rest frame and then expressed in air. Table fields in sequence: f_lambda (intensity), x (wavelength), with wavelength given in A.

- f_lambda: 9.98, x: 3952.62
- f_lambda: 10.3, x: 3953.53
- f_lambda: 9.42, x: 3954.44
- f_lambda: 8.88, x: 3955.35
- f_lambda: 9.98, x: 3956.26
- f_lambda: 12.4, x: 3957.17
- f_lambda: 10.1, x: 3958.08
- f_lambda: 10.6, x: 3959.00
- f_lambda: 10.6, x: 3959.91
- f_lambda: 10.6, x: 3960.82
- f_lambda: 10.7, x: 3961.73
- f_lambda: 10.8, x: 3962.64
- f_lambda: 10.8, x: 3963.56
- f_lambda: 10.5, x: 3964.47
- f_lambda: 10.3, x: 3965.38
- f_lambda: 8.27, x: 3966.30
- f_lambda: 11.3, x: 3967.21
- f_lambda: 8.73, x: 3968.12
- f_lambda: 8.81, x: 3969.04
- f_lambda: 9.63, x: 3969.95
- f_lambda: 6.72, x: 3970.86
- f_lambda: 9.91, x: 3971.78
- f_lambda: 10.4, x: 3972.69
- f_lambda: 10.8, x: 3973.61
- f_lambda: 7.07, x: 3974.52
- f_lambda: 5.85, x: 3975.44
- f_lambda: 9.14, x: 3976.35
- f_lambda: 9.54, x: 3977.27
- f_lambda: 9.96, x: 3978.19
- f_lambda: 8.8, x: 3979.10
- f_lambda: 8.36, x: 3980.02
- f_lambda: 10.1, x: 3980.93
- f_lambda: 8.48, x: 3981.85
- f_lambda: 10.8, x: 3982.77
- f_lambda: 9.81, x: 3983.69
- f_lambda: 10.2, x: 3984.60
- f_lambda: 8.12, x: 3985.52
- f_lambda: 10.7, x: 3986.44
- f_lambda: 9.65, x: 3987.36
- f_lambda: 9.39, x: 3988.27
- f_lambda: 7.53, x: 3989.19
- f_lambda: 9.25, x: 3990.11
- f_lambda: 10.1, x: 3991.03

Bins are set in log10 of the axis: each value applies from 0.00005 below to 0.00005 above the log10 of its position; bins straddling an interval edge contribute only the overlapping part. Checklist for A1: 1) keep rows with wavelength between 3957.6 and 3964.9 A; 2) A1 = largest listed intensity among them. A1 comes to 10.8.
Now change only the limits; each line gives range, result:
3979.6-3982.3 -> 10.1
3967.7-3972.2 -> 9.91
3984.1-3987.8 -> 10.7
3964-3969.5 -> 11.3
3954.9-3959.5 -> 12.4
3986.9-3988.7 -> 9.65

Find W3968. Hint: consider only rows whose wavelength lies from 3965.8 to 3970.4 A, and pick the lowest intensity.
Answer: 8.27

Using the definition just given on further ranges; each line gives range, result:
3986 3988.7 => 9.39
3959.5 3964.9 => 10.5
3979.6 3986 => 8.12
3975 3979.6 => 5.85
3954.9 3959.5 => 8.88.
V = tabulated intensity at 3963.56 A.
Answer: 10.8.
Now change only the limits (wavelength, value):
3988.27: 9.39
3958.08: 10.1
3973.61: 10.8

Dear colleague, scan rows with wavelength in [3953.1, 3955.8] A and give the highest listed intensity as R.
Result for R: 10.3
